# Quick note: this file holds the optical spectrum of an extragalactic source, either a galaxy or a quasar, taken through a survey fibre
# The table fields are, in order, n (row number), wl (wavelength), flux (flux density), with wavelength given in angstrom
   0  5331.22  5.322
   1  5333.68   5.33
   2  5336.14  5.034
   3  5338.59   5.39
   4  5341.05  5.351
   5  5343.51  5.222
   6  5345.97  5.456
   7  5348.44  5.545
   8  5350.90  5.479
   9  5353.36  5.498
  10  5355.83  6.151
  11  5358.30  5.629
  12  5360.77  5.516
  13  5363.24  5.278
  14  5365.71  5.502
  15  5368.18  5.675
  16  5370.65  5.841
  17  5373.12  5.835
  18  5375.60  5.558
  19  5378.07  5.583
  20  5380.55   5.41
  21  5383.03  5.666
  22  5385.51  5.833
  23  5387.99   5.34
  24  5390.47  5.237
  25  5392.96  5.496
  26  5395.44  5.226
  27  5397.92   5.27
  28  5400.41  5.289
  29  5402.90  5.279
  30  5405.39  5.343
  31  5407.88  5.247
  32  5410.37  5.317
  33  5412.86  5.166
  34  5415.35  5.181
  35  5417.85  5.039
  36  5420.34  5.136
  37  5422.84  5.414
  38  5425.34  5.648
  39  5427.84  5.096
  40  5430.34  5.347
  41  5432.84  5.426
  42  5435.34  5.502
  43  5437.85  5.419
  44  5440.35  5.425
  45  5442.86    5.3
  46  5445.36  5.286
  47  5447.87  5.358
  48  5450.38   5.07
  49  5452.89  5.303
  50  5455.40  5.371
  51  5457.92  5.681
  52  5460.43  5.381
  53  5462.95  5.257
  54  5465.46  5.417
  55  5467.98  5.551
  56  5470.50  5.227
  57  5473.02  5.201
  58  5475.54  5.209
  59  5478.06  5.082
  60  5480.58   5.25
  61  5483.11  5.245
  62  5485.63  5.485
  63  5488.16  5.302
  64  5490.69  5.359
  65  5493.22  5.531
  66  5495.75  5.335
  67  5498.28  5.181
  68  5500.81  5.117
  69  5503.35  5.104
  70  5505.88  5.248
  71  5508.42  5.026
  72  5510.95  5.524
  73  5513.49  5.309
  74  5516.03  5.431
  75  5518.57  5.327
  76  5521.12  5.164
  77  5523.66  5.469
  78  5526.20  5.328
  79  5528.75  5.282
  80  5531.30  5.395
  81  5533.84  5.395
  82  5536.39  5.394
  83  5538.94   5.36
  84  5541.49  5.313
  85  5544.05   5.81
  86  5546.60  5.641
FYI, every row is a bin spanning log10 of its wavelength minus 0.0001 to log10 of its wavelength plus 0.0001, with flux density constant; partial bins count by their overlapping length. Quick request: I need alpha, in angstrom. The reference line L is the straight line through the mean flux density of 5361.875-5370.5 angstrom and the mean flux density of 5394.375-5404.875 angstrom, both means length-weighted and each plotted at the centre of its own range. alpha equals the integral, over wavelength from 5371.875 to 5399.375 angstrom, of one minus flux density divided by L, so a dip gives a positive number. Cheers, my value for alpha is -0.6 angstrom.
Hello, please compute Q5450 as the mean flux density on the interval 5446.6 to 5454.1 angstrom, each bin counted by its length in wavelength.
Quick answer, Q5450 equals 5.24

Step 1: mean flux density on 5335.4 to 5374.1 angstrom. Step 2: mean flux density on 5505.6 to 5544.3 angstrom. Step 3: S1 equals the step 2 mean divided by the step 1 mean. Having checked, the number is 0.97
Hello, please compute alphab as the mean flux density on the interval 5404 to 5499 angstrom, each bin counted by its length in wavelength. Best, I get 5.32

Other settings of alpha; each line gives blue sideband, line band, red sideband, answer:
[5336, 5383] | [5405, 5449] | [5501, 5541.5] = 1.1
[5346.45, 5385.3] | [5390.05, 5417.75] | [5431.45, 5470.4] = 1.2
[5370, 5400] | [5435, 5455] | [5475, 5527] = 0.3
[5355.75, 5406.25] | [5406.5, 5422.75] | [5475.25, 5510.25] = 0.7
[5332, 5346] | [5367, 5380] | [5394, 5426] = -1.0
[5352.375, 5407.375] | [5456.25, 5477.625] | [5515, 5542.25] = 0.3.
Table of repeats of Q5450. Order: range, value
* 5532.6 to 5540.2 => 5.38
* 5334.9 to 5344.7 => 5.25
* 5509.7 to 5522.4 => 5.35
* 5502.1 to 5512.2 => 5.23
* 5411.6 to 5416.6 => 5.18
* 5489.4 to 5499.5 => 5.35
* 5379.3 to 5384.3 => 5.53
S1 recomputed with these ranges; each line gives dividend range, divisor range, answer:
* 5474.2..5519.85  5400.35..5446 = 0.99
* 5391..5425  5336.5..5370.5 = 0.96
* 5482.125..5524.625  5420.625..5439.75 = 0.98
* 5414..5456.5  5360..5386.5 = 0.95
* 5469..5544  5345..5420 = 0.97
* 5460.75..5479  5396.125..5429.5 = 1.00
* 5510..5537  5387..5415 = 1.01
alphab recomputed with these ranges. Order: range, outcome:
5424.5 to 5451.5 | 5.35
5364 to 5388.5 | 5.63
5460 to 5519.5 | 5.29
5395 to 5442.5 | 5.3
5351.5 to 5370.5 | 5.62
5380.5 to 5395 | 5.49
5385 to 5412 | 5.34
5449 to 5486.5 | 5.31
